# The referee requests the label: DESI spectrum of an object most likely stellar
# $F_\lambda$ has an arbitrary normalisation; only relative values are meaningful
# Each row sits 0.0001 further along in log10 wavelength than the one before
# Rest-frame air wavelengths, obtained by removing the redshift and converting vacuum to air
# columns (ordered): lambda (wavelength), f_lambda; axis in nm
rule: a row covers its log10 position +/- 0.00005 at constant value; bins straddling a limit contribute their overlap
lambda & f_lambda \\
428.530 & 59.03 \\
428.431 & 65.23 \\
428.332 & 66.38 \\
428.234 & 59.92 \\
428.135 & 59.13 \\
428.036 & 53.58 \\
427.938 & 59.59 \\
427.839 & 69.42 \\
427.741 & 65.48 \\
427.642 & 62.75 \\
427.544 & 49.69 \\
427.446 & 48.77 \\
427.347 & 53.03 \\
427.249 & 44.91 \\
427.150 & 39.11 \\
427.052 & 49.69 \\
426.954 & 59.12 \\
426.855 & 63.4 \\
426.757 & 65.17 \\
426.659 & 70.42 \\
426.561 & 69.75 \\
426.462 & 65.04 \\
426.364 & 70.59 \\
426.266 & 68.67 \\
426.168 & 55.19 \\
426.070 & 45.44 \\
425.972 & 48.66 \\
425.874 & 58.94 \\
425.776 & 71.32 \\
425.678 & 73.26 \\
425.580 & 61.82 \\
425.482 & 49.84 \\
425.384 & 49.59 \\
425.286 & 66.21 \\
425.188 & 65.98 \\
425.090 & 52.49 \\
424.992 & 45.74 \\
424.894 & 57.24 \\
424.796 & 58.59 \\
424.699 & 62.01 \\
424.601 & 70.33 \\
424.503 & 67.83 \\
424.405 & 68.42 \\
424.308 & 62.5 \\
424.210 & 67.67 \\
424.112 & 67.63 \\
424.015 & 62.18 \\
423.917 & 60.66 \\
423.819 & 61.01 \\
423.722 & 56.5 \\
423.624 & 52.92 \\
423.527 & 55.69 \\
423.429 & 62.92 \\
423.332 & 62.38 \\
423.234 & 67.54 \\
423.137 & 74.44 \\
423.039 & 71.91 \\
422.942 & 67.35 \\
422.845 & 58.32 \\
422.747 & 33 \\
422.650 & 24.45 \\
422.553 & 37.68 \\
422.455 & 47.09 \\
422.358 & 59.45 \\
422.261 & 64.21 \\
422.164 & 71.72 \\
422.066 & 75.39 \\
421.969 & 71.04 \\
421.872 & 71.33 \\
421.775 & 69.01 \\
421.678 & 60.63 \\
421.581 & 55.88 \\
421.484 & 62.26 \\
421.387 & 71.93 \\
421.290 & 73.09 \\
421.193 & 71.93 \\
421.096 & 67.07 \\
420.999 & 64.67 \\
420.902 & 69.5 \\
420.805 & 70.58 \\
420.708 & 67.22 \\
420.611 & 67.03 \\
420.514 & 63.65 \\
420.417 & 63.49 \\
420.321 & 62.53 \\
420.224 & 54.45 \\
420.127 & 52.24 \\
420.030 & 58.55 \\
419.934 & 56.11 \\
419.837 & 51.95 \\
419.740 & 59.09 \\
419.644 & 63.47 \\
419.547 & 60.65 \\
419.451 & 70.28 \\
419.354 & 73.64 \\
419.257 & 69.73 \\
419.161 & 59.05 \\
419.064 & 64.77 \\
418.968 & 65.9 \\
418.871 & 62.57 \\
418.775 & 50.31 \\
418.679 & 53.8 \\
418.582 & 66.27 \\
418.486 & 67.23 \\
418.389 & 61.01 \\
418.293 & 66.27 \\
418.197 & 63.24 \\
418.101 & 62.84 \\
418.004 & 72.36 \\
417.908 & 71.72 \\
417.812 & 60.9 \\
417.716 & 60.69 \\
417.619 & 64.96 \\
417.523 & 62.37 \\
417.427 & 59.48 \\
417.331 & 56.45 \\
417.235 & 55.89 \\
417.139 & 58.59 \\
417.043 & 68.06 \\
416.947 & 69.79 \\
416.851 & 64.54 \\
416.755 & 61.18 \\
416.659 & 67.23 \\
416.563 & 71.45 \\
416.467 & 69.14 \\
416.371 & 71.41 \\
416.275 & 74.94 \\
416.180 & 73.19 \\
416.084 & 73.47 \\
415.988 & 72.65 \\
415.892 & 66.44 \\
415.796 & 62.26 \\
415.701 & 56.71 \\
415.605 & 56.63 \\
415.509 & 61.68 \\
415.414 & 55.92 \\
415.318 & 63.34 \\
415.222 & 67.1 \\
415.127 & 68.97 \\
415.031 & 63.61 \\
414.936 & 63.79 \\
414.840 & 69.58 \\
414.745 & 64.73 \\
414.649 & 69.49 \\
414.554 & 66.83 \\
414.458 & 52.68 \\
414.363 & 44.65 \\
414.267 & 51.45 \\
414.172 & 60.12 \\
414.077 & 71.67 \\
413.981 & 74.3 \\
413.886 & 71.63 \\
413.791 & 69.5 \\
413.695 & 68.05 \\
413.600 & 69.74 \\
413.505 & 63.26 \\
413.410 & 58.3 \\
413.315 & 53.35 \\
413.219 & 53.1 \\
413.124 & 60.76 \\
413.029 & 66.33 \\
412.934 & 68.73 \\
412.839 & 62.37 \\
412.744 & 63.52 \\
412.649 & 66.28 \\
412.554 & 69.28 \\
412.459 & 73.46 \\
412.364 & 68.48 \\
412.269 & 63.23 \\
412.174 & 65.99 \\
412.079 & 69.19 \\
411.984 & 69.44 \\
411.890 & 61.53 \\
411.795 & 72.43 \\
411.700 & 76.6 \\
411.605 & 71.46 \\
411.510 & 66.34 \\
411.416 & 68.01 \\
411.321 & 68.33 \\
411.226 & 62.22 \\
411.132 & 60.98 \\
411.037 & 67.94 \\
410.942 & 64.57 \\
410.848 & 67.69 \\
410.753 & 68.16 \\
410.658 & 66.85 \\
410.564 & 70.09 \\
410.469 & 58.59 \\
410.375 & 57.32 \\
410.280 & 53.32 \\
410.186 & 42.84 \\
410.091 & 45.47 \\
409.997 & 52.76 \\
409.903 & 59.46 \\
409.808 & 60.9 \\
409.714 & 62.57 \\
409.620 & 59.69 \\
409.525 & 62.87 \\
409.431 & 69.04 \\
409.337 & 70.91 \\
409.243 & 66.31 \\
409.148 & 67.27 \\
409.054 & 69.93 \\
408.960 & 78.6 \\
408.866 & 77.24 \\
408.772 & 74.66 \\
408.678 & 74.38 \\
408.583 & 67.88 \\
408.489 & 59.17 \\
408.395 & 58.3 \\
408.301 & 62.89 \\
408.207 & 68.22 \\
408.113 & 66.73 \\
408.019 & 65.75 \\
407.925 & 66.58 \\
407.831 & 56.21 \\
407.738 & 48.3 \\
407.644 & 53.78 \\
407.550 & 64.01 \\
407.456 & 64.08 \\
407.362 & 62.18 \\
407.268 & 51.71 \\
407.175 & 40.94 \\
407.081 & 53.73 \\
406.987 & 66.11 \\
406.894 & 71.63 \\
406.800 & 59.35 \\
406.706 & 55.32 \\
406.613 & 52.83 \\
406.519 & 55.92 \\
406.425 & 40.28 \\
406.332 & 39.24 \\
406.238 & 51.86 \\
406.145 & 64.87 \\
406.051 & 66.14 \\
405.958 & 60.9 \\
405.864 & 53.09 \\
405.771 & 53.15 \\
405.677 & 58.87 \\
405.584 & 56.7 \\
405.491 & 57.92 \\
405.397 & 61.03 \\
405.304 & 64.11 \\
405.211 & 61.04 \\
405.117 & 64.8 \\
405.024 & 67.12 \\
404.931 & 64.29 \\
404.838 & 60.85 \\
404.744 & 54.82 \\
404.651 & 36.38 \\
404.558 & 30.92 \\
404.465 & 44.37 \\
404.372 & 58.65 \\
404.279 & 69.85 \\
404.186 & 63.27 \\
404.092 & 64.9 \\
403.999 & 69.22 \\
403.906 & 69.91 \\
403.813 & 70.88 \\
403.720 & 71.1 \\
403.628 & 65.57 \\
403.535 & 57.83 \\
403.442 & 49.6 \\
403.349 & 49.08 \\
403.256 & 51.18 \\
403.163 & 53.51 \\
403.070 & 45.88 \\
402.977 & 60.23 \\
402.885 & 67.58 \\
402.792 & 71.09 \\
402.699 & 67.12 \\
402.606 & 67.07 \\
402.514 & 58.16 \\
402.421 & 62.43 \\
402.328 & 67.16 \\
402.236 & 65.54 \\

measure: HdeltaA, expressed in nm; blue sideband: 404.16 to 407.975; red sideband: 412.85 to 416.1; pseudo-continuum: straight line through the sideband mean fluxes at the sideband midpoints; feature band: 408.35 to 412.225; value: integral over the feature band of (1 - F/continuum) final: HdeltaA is -0.320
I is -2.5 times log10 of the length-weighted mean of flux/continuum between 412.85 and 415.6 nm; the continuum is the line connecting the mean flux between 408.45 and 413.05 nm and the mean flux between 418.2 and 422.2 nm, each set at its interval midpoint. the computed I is 0.03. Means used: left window 65.5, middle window 63.2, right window 64.3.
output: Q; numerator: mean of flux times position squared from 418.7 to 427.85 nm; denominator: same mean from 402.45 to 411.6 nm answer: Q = 1.09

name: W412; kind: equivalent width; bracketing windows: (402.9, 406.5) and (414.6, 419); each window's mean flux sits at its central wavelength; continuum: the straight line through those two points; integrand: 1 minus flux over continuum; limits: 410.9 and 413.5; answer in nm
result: -0.16 nm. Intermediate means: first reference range 57.5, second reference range 64.6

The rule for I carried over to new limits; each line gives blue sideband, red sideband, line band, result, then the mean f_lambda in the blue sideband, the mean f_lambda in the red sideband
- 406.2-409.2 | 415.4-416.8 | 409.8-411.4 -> 0.04 mag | 60.8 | 66.6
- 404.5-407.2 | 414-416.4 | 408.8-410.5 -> -0.05 mag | 56.1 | 64.2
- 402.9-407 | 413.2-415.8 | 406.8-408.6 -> -0.02 mag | 57.8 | 62.7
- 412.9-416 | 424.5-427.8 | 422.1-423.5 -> 0.05 mag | 63.1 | 58.9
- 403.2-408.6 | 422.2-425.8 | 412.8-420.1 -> -0.08 mag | 58.5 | 59.4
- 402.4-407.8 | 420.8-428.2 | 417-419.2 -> -0.04 mag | 58.2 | 60.7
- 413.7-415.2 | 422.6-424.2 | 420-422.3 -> -0.10 mag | 64.4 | 58.9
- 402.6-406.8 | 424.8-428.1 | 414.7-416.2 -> -0.12 mag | 58.1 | 58.5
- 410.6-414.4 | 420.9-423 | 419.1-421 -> -0.01 mag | 65.5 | 61.1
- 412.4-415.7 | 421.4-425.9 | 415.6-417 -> -0.08 mag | 63.6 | 60.8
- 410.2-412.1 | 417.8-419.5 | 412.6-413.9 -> 0.03 mag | 65.6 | 64.6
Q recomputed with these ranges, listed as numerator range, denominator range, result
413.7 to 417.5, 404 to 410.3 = 1.13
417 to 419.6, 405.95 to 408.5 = 1.15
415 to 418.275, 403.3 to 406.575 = 1.19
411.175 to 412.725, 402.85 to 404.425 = 1.16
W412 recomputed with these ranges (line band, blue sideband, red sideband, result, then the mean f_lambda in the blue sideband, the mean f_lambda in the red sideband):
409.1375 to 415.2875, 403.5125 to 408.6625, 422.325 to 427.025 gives -0.49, 59.1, 59.8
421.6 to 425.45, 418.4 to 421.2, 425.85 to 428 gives 0.00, 62.9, 58.3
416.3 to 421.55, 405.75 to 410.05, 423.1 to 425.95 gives -0.22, 61.1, 61.7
